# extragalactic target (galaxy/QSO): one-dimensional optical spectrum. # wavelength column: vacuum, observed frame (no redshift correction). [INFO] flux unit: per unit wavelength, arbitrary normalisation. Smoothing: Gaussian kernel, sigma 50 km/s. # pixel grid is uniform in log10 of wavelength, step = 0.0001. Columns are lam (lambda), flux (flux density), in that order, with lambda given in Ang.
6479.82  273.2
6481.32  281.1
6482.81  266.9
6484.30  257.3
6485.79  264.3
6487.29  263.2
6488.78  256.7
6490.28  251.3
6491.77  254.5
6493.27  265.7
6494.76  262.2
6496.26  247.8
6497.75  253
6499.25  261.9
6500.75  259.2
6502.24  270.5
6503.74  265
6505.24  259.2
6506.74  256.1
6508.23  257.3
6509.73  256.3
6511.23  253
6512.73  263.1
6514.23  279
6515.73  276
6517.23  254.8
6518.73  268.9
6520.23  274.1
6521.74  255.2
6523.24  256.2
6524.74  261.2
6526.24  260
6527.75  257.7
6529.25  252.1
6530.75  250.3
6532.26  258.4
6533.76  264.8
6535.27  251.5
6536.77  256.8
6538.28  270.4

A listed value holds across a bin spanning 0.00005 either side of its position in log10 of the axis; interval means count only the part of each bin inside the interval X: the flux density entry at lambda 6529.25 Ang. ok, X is 252.1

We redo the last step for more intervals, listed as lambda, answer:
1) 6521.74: 255.2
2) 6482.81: 266.9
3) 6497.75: 253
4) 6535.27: 251.5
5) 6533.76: 264.8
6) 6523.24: 256.2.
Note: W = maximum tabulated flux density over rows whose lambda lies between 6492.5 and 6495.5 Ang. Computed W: 265.7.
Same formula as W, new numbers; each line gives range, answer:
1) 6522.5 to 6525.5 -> 261.2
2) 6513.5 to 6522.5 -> 279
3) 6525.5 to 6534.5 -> 264.8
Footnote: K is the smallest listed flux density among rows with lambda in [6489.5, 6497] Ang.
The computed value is 247.8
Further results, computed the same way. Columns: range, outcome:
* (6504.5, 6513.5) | 253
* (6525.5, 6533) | 250.3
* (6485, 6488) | 263.2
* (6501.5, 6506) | 259.2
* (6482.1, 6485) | 257.3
